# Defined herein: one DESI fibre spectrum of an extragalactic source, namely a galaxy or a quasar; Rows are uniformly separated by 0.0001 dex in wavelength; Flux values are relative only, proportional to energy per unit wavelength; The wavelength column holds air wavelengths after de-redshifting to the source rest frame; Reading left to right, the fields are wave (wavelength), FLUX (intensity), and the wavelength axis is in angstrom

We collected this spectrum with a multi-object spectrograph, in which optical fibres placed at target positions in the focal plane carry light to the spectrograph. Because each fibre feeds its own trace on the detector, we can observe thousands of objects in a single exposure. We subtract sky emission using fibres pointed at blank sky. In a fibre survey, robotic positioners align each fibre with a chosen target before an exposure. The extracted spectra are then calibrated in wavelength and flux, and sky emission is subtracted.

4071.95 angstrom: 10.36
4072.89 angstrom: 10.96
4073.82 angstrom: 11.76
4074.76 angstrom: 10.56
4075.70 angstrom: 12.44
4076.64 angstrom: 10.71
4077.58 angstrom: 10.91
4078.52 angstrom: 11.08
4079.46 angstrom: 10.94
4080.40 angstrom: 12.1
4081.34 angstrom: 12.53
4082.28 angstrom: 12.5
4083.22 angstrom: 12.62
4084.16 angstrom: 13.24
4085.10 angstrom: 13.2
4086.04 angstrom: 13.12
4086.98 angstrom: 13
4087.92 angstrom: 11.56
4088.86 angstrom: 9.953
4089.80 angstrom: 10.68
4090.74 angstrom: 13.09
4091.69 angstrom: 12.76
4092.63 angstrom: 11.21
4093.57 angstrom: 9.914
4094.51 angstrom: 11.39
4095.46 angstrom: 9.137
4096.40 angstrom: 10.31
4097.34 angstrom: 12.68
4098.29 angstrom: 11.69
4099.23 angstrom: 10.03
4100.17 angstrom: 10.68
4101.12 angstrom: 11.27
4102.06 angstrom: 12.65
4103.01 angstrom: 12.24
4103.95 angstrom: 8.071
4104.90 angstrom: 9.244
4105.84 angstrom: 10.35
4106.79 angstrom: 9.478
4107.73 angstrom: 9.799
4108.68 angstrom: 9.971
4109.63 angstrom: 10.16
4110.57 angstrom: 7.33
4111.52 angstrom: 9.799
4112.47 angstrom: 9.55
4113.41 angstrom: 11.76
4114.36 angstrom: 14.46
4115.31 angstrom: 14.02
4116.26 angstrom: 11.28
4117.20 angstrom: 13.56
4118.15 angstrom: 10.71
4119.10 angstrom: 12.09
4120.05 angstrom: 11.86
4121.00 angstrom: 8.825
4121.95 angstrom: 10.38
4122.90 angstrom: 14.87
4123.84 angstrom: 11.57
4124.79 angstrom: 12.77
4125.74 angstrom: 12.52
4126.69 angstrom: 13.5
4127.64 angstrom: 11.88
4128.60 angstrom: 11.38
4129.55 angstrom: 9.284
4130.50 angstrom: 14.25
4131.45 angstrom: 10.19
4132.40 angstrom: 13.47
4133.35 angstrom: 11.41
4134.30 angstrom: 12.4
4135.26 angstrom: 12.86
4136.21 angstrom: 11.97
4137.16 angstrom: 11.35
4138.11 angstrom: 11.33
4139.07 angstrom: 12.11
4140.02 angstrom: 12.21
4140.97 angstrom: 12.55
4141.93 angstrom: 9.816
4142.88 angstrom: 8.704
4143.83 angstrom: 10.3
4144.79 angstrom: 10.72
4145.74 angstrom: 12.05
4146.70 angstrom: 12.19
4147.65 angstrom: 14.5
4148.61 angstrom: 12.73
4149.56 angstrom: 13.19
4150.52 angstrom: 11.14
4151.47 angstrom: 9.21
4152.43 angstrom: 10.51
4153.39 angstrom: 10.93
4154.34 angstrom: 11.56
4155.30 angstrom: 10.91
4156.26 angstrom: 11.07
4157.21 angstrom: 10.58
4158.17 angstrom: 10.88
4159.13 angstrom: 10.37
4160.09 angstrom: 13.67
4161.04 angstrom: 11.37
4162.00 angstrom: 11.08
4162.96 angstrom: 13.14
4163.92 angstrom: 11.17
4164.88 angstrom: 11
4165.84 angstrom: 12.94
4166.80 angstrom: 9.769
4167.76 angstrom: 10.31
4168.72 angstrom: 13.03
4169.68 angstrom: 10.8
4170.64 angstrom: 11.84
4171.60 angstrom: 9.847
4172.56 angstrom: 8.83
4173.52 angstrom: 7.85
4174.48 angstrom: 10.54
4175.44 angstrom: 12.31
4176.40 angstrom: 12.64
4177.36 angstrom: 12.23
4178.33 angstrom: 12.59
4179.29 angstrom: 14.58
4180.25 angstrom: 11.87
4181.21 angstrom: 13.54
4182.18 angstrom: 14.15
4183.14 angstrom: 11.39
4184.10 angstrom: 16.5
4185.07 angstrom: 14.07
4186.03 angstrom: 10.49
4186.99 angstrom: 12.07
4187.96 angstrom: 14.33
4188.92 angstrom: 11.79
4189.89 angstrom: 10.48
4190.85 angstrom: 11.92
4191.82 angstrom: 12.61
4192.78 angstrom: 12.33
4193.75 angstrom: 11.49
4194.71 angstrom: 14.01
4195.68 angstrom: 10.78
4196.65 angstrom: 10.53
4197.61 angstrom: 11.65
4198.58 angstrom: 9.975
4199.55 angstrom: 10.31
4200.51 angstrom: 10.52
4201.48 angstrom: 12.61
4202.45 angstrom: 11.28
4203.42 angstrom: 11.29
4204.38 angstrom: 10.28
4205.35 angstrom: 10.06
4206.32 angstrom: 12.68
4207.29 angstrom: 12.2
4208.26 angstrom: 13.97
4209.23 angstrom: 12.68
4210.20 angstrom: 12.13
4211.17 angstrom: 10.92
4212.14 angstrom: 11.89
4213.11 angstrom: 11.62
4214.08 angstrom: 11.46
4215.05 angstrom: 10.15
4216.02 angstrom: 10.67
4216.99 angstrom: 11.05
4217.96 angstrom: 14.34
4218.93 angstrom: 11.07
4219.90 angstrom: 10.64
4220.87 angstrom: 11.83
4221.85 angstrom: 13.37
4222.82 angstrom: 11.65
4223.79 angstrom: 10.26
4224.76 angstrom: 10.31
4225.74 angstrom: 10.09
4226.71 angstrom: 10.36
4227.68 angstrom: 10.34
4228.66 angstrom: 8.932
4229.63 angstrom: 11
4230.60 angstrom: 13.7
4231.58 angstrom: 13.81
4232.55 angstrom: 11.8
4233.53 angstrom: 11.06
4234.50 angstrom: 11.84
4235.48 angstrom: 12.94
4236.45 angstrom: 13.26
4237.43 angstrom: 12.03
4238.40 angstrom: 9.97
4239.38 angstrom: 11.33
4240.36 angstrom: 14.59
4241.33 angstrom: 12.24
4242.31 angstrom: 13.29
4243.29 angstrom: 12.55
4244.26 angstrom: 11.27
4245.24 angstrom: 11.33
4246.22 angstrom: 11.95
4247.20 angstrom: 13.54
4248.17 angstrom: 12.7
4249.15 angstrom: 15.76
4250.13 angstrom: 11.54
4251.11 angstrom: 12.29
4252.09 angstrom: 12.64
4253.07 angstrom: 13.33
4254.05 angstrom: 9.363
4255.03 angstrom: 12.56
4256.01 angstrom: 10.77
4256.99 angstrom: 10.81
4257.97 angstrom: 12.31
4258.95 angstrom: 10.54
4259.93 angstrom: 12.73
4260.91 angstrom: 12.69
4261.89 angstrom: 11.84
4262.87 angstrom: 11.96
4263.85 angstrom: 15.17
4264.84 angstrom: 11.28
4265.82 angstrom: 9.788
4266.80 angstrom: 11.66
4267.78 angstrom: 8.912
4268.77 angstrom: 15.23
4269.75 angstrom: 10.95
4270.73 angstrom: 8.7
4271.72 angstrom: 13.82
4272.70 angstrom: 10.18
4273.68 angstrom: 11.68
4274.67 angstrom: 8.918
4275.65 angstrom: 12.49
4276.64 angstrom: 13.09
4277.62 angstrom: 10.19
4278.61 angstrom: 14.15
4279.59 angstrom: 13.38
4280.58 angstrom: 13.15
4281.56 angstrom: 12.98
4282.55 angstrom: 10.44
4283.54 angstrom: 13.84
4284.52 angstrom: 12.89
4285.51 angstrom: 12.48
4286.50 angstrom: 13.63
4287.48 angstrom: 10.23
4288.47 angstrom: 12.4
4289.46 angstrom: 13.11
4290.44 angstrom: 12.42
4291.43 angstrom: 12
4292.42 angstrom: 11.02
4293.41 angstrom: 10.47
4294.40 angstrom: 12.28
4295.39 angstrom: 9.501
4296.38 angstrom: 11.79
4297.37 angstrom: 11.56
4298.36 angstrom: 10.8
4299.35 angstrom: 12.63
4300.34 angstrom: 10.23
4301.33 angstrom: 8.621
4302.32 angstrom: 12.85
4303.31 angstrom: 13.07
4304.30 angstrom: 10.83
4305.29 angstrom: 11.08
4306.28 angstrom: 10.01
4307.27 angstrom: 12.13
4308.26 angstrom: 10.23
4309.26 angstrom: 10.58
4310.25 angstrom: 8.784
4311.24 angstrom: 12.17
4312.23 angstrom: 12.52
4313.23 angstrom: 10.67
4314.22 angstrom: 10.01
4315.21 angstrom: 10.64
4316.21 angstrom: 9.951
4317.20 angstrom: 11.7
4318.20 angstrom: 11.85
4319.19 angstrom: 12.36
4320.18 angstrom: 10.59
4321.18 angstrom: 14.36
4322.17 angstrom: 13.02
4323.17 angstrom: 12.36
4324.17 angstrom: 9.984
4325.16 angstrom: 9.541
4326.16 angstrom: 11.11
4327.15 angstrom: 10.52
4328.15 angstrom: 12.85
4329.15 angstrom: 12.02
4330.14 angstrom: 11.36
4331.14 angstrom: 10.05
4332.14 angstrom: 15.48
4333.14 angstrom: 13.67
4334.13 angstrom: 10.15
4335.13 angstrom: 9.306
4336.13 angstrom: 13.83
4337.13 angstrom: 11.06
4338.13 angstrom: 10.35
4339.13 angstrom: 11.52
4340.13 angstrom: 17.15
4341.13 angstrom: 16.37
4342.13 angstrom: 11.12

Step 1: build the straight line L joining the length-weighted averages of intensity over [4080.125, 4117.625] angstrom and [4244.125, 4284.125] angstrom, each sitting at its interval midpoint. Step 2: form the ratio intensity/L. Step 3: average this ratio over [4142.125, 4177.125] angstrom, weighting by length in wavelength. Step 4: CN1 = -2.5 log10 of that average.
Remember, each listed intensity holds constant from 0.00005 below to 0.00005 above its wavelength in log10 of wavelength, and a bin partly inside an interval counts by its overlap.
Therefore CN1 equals 0.03 mag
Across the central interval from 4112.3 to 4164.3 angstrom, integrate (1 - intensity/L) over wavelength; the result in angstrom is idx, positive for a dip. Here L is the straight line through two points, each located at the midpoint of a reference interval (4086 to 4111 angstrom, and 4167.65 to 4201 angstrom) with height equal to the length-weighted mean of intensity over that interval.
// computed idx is -2.1 angstrom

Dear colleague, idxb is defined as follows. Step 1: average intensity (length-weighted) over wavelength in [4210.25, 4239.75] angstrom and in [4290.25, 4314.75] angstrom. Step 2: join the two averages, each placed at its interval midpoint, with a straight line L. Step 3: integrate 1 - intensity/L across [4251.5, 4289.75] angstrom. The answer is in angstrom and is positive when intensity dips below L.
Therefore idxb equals -2.4 angstrom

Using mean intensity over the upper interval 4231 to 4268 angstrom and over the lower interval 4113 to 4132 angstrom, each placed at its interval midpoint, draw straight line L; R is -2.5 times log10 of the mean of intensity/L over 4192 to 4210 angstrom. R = 0.04 mag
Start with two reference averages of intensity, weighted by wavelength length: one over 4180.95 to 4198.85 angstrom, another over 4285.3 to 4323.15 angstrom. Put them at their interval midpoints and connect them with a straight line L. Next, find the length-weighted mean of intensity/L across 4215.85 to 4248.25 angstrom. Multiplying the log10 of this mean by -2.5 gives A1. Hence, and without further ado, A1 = 0.02 mag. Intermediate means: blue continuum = 12.3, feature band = 11.8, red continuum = 11.4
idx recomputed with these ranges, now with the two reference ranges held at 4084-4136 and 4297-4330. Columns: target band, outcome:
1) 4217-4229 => 0.2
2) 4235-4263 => -2.2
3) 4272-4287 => -1.3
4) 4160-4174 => 0.4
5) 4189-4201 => 0.0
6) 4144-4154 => -0.2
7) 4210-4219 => -0.1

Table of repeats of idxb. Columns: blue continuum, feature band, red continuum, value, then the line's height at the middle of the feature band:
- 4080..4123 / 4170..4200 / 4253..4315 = -1.3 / 11.4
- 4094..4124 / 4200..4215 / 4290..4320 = -0.8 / 11.1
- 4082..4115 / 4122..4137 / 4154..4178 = -1.4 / 11.2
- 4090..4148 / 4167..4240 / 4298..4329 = -2.5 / 11.3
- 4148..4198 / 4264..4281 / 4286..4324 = -0.3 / 11.5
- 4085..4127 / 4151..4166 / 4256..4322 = 0.2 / 11.4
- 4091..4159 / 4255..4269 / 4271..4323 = -0.3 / 11.6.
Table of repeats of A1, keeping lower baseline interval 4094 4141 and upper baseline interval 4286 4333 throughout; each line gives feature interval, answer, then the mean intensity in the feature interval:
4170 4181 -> 0.00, 11.4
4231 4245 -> -0.08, 12.3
